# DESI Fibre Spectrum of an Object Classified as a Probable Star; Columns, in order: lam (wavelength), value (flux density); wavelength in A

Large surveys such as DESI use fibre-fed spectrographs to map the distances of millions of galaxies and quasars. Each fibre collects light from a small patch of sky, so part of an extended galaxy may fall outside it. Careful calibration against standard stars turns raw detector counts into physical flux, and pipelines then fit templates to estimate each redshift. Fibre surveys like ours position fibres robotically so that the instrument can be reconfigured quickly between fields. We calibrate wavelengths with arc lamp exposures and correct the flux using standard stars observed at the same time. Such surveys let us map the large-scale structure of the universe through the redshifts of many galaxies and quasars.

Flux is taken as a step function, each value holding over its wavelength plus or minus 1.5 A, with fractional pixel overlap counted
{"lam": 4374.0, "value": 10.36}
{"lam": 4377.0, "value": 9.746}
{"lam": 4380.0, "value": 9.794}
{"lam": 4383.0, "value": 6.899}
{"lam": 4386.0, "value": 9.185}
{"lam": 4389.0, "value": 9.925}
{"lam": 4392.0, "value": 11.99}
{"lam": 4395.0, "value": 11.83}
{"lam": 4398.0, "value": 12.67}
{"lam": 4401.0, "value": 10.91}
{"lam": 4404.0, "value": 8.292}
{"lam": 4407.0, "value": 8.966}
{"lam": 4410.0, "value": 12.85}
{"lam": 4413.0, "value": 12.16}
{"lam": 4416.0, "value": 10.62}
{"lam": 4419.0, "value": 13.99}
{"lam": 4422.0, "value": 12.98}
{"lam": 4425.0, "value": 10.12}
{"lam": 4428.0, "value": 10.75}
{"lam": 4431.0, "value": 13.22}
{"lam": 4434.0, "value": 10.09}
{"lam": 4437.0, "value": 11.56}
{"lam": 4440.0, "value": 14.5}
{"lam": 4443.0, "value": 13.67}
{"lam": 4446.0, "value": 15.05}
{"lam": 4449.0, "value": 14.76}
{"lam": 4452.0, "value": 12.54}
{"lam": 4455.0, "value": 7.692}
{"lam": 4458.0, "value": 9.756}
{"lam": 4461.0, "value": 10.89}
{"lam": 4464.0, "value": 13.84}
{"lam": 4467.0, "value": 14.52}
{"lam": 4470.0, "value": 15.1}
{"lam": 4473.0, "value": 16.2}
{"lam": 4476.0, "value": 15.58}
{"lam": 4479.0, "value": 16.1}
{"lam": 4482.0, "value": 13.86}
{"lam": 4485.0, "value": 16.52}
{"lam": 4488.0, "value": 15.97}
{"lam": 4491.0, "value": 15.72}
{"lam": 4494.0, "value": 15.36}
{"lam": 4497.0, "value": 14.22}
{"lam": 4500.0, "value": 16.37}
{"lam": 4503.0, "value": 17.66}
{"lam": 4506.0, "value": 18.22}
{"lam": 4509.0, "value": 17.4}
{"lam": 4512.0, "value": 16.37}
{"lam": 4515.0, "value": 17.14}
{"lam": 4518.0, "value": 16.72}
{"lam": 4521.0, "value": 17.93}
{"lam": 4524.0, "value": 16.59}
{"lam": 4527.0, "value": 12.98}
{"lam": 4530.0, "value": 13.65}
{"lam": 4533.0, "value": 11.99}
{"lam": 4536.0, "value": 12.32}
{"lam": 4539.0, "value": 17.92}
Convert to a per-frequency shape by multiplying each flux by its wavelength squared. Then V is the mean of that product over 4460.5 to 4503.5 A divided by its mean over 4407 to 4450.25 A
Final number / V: 1.3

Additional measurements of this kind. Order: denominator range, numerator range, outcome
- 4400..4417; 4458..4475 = 1.33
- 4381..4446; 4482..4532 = 1.47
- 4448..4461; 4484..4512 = 1.52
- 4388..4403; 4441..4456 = 1.16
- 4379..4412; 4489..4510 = 1.66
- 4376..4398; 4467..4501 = 1.60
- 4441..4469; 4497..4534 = 1.31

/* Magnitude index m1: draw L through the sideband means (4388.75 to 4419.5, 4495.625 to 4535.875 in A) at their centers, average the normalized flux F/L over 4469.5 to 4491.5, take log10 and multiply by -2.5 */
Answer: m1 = -0.09 mag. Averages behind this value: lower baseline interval 11.3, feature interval 15.7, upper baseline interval 15.8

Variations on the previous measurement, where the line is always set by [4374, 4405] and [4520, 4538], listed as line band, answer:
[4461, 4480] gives -0.184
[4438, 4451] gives -0.212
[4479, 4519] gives -0.212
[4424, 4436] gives 0.024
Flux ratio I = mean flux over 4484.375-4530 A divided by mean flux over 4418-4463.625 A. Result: 1.3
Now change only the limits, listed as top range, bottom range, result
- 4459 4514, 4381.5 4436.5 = 1.41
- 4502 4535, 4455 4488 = 1.14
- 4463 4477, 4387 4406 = 1.39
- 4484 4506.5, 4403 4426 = 1.43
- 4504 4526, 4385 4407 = 1.61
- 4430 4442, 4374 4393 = 1.29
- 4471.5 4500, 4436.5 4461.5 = 1.26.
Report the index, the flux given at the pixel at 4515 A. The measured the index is 17.14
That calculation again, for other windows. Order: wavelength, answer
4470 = 15.1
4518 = 16.72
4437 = 11.56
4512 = 16.37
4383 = 6.899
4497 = 14.22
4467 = 14.52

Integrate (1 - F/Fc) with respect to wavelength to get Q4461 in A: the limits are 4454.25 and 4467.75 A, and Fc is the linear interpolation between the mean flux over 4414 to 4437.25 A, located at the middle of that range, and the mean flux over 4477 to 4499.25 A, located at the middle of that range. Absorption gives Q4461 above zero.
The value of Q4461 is 2.4 A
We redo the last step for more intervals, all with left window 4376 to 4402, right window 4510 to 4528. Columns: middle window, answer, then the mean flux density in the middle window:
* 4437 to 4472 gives 1.17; 12.9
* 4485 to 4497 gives -0.41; 15.6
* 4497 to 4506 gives -0.66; 16.8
